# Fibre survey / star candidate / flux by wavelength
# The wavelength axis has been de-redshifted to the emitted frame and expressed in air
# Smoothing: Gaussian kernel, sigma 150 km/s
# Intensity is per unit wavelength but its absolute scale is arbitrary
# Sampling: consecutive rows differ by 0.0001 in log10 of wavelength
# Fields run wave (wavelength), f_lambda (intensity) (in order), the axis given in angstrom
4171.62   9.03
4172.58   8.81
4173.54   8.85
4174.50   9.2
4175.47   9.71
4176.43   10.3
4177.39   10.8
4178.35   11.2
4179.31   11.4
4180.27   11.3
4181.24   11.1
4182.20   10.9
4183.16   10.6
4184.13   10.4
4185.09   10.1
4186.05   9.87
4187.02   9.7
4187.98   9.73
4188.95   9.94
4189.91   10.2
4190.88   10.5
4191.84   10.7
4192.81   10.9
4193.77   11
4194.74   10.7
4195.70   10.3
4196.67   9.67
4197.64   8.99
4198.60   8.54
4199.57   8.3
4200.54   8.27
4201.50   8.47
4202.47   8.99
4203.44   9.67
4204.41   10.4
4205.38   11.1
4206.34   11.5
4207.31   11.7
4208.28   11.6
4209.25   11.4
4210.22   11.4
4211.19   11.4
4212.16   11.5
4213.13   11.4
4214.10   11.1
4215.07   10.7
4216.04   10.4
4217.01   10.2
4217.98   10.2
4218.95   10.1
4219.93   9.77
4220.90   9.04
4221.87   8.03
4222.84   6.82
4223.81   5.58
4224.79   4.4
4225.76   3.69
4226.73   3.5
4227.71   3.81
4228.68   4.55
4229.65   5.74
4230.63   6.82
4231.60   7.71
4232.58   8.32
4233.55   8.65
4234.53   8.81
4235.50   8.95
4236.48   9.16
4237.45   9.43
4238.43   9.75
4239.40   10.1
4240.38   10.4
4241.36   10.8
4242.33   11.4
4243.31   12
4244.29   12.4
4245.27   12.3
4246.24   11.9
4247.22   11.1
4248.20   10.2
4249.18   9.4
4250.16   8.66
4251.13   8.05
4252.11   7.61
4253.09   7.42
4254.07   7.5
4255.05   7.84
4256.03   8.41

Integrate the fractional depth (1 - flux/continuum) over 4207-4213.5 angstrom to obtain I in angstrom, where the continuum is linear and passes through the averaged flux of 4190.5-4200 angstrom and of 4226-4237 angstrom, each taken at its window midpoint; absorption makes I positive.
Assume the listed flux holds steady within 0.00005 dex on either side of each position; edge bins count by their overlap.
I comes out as -2.1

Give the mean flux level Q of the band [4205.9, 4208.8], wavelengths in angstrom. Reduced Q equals 11.6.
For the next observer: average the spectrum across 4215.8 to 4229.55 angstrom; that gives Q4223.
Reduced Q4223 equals 7.05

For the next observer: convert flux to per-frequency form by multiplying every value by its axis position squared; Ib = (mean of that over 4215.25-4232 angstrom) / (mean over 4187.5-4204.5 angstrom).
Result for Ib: 0.74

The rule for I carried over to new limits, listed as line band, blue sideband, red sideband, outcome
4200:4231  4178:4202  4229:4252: 3.2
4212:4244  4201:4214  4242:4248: 7.8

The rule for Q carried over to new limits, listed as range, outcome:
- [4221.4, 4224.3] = 6.81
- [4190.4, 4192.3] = 10.6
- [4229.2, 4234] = 7.45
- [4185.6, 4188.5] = 9.74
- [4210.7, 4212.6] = 11.4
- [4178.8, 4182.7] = 11.2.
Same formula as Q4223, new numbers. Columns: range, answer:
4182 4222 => 10.2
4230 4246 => 9.81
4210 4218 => 11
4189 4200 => 9.99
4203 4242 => 9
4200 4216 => 10.6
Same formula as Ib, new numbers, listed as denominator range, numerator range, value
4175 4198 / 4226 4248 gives 0.88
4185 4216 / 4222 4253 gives 0.83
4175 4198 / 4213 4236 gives 0.76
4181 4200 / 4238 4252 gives 1.07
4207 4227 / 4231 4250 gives 1.10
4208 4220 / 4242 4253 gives 0.96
